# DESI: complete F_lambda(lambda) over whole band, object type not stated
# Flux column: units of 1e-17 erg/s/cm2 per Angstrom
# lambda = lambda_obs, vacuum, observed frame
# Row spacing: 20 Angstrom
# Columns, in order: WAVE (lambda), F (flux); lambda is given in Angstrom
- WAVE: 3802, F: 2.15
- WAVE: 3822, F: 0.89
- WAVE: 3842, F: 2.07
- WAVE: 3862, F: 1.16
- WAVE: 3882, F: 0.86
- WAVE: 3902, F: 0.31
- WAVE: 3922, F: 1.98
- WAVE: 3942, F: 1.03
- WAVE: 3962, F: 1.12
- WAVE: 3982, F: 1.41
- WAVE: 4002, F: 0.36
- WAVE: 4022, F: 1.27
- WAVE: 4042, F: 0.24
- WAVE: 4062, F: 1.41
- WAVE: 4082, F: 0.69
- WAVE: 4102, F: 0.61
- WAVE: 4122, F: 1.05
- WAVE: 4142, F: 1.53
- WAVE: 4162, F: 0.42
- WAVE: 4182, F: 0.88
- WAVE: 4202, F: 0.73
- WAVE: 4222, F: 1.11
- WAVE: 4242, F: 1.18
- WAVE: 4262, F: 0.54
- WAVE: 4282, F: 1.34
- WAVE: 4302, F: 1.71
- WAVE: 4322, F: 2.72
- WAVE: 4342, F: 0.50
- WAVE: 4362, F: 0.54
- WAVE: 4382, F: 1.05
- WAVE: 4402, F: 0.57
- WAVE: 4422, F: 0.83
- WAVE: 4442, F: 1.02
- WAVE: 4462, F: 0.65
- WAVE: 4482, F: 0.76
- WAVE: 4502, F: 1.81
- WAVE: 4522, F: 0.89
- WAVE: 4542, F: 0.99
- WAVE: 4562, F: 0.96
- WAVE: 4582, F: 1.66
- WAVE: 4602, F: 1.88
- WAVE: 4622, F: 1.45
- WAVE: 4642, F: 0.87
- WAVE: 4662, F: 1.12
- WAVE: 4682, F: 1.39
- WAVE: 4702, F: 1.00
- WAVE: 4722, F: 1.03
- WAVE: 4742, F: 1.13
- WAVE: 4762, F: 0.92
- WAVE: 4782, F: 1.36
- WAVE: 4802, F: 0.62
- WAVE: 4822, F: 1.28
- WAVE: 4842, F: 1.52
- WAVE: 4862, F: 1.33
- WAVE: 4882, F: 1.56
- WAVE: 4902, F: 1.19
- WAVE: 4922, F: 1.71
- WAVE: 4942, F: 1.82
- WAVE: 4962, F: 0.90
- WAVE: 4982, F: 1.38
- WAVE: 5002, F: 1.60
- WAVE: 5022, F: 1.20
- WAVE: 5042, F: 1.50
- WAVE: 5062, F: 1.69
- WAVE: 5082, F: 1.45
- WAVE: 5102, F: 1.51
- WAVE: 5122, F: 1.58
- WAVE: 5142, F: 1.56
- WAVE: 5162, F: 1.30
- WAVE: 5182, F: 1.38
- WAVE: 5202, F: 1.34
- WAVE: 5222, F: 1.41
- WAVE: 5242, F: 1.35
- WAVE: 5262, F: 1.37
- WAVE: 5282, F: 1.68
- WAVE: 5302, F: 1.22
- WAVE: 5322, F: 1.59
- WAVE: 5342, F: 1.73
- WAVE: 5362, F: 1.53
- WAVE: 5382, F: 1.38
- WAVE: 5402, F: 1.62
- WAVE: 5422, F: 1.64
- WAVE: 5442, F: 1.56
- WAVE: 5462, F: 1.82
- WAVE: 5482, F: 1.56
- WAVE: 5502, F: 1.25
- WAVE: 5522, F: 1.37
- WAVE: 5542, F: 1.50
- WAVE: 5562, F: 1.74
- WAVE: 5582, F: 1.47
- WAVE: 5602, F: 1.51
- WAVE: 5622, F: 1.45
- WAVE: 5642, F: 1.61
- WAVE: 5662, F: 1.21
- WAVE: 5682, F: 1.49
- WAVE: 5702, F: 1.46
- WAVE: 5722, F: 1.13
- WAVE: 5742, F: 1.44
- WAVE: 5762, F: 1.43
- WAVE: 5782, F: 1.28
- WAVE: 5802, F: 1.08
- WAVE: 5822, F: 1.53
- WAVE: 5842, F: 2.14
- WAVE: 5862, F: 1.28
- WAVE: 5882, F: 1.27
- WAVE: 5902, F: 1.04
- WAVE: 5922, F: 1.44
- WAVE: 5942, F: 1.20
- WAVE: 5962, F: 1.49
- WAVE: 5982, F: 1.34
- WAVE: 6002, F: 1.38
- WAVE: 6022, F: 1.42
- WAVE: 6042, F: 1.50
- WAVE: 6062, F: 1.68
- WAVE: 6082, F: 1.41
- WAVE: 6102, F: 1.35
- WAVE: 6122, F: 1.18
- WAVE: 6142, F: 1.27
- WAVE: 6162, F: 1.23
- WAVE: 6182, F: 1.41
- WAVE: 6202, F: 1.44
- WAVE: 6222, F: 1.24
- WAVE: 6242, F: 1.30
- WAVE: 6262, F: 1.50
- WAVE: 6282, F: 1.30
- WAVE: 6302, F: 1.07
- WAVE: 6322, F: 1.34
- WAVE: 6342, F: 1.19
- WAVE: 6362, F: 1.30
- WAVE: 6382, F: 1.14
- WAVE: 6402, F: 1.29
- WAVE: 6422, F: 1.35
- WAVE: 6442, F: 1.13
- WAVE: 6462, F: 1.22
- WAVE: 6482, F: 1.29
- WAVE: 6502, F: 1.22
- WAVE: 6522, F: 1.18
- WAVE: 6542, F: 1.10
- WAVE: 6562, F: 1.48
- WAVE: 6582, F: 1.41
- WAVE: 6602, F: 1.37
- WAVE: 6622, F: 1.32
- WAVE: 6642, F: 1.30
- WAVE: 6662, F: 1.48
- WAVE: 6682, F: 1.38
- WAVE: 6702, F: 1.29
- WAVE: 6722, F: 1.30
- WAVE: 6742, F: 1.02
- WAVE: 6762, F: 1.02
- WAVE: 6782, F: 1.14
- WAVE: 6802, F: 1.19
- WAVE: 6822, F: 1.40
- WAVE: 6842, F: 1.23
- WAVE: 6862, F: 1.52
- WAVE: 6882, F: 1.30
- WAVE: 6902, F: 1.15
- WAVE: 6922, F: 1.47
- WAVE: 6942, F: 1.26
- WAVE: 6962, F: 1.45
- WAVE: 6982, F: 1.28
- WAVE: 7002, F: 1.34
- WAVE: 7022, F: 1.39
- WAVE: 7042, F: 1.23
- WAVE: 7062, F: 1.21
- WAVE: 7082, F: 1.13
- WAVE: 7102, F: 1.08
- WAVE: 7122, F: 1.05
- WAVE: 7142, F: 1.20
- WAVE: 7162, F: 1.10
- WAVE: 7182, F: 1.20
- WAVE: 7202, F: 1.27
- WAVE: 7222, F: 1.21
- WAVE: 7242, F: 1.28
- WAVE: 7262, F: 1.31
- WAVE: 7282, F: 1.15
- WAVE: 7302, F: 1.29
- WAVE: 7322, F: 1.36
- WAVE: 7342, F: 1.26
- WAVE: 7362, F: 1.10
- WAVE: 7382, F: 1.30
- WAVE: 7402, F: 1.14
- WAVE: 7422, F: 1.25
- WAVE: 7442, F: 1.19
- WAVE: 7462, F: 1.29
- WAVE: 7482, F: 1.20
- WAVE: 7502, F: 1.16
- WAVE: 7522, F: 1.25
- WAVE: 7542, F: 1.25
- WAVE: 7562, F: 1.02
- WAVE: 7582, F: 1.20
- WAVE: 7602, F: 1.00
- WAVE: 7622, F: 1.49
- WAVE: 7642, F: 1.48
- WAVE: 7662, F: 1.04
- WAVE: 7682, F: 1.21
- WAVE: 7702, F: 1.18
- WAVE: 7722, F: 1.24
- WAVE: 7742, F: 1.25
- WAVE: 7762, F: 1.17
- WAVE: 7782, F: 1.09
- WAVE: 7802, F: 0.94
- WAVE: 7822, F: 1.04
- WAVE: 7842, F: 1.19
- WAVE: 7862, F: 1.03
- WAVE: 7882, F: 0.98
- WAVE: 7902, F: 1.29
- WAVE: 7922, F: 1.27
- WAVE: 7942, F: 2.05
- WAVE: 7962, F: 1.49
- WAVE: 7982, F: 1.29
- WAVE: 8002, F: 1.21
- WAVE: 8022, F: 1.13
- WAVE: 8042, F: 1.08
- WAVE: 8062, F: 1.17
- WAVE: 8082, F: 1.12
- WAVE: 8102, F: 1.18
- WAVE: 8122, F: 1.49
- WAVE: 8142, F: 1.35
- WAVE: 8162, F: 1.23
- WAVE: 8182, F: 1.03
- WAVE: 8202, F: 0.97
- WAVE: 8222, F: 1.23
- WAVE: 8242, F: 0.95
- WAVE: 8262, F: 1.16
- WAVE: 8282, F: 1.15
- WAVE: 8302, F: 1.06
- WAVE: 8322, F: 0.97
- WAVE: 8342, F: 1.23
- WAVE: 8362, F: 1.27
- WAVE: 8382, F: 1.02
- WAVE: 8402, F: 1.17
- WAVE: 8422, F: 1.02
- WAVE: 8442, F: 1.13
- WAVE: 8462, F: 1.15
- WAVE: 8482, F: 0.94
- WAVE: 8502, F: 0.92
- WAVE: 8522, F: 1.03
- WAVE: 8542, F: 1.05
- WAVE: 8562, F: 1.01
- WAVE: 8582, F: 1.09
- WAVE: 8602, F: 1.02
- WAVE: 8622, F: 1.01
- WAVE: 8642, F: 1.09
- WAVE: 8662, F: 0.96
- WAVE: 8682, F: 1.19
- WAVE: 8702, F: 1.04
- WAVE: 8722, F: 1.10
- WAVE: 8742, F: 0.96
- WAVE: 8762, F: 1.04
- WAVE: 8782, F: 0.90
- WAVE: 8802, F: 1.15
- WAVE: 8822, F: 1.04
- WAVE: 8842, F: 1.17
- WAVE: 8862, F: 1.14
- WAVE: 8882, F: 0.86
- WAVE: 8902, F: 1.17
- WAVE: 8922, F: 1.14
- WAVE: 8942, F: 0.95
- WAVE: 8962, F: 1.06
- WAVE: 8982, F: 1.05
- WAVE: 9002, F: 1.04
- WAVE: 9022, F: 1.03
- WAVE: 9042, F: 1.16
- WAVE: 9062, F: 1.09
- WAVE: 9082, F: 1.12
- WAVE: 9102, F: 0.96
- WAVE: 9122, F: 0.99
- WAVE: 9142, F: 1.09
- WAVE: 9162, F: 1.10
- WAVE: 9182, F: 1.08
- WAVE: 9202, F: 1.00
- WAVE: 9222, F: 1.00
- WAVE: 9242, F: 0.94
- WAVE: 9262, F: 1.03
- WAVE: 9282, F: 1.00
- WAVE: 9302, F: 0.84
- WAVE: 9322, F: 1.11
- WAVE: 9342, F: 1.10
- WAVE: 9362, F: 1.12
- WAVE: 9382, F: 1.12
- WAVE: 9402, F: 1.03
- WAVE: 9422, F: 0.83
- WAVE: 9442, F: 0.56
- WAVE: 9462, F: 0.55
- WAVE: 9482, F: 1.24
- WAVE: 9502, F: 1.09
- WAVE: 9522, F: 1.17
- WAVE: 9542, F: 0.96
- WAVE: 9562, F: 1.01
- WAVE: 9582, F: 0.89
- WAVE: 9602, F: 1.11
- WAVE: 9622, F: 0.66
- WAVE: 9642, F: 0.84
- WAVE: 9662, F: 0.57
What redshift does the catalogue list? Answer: 0.21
